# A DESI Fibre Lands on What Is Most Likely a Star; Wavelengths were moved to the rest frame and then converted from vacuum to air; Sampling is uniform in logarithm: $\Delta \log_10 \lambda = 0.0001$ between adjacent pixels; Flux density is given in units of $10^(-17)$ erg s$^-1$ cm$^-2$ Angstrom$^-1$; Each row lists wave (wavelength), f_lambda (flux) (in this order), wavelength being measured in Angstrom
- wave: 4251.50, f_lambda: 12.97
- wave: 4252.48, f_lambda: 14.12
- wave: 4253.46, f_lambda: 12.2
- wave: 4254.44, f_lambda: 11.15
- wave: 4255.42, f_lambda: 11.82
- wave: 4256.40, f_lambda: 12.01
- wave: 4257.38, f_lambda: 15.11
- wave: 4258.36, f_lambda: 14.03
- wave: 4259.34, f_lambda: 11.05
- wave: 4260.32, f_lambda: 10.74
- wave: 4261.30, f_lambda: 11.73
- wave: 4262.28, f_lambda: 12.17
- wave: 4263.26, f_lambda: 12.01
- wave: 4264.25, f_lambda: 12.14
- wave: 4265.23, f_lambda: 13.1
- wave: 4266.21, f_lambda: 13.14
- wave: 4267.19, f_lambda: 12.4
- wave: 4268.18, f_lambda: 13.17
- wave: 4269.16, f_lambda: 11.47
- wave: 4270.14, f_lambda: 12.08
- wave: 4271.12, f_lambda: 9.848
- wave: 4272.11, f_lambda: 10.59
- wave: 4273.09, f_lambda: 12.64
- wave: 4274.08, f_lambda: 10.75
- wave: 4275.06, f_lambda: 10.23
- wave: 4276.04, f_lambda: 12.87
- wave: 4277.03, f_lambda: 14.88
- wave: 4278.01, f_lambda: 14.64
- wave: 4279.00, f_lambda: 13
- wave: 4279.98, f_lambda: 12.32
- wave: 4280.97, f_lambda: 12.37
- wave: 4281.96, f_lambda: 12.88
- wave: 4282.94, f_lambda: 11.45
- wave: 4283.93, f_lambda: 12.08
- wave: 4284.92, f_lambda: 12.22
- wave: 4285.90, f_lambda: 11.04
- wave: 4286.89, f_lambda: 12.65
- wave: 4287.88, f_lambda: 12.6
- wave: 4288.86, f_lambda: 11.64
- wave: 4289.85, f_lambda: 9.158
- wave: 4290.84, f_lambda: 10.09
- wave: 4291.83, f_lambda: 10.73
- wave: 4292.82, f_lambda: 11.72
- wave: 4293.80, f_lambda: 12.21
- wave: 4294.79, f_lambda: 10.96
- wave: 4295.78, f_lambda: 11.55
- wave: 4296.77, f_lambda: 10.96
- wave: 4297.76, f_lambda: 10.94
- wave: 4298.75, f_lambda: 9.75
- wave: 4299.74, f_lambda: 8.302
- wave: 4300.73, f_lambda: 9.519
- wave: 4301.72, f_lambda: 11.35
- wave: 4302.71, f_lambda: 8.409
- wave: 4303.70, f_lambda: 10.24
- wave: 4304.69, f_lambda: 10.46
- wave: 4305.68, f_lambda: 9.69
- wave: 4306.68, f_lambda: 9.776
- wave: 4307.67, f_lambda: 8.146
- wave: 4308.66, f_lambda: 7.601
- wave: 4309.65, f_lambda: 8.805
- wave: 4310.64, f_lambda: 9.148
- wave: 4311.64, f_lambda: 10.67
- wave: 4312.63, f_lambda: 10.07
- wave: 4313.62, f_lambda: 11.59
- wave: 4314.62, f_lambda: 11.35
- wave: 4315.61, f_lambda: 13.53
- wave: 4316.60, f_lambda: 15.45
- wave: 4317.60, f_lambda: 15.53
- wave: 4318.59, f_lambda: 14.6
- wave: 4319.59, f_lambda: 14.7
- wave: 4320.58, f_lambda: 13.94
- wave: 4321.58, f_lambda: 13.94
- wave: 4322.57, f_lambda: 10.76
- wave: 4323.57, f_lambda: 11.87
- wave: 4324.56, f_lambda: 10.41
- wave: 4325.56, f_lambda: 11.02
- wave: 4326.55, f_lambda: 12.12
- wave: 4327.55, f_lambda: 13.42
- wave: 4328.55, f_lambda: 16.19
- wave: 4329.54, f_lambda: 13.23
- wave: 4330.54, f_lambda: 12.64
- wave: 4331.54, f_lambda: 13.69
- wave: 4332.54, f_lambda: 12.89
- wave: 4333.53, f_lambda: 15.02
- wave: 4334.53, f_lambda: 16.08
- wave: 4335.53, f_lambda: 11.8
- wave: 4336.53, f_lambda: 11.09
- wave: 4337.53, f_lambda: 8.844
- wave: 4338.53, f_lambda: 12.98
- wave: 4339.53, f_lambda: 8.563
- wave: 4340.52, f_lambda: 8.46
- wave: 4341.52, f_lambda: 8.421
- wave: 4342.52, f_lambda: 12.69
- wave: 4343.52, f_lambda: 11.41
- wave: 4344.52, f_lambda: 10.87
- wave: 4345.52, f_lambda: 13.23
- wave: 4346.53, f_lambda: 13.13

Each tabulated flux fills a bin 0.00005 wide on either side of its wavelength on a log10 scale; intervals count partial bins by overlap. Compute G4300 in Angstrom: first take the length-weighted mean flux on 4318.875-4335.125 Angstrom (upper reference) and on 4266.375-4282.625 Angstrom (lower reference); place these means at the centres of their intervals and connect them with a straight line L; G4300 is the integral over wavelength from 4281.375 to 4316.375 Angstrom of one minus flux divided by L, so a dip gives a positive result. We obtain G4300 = 5.5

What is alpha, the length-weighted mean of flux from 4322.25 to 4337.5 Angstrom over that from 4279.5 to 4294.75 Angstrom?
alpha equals 1.1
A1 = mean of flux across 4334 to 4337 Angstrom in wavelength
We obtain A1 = 13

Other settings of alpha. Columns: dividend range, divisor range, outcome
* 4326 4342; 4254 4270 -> 0.99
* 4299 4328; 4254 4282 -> 0.92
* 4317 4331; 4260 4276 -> 1.12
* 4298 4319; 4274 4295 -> 0.89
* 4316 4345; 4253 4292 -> 1.04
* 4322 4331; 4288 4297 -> 1.12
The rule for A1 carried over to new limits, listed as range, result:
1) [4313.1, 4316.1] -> 12.1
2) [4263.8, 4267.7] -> 12.7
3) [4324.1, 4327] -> 11.2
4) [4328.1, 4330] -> 14.8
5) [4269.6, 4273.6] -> 11.3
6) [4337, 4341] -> 9.74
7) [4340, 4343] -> 9.85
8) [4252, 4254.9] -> 12.5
